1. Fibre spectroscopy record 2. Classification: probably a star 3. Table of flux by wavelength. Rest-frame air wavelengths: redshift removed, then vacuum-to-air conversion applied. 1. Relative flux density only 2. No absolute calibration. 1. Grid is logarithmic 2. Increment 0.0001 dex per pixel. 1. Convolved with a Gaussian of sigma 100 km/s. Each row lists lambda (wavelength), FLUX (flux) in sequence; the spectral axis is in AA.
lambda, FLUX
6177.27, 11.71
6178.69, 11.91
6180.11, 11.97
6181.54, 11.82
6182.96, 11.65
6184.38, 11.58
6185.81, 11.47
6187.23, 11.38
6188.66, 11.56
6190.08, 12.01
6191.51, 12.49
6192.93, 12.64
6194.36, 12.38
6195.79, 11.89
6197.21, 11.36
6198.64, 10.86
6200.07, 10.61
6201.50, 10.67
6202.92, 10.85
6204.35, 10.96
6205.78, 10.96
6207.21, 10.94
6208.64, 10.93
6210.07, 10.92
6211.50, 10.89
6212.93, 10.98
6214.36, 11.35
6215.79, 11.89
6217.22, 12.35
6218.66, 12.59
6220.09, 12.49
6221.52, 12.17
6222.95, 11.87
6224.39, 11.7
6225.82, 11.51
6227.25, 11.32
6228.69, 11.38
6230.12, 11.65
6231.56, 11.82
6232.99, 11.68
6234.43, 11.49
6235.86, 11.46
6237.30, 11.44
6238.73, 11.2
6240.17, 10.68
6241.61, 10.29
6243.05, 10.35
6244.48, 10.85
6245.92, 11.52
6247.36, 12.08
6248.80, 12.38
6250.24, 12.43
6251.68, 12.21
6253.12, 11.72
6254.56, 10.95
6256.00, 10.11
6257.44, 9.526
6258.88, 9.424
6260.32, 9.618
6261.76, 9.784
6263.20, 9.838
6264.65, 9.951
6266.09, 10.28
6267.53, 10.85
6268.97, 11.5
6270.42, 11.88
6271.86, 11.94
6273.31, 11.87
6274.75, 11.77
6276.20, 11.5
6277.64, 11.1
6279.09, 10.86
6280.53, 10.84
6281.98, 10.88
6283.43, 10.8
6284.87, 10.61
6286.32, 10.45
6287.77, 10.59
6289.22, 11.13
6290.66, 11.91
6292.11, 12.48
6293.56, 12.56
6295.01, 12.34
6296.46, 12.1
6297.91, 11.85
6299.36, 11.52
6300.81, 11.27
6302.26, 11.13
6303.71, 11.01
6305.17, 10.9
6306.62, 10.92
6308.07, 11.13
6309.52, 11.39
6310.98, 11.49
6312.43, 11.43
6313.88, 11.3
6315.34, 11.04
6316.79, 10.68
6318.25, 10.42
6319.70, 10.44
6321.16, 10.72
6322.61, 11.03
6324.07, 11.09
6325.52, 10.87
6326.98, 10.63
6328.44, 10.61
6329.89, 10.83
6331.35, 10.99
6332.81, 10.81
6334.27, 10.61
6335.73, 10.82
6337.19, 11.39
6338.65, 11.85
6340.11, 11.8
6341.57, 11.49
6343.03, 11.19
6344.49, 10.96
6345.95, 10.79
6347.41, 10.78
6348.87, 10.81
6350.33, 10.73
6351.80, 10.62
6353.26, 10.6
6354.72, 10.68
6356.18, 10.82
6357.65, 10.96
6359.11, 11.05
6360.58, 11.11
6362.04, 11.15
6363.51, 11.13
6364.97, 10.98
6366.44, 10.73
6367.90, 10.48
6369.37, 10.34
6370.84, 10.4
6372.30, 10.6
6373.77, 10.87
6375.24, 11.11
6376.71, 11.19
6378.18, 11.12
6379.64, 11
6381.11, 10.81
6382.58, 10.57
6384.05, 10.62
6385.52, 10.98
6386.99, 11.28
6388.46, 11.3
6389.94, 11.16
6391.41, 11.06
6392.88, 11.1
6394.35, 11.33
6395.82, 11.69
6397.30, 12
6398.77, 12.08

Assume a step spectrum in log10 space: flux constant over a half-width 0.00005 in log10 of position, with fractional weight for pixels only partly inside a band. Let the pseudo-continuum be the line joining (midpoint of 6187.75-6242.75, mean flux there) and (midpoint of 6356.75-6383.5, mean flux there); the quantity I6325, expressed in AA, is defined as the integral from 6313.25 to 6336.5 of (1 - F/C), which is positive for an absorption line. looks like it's 0.50 AA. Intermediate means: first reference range 11.5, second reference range 10.9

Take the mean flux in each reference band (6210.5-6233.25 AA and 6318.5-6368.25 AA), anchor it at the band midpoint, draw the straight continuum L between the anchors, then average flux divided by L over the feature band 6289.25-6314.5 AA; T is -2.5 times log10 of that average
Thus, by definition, -0.03 mag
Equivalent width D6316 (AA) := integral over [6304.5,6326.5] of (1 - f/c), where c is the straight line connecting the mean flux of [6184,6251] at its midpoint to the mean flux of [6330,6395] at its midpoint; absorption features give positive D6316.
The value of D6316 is 0.3 AA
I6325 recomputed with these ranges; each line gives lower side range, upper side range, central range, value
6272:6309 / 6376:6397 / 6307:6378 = 1.8 AA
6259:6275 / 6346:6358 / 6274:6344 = -2.7 AA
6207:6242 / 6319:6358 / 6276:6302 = -0.5 AA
